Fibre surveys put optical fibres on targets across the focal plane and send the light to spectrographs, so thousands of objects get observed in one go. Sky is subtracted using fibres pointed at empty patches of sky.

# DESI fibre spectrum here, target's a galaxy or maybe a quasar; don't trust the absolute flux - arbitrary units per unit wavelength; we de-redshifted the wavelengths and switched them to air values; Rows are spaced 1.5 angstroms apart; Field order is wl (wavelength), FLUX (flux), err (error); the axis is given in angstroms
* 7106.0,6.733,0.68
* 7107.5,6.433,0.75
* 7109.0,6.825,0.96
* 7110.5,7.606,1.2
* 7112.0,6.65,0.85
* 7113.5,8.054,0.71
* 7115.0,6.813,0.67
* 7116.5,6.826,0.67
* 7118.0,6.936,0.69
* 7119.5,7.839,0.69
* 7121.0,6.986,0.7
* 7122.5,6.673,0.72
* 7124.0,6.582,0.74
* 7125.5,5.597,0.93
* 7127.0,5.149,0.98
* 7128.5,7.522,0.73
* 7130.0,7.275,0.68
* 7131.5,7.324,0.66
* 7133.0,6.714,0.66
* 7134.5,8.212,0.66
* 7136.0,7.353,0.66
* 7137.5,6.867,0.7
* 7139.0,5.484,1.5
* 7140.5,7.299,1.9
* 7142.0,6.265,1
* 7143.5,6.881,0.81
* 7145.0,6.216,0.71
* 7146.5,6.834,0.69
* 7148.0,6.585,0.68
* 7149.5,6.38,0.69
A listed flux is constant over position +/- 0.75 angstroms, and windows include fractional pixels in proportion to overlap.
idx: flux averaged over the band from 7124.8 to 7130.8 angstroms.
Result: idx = 6.4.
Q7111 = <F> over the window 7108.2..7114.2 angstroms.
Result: 7.27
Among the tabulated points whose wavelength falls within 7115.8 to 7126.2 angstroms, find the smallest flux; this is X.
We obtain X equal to 5.597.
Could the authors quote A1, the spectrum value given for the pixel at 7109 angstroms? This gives 6.825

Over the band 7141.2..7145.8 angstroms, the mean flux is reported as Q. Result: 6.47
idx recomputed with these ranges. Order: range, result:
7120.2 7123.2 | 6.85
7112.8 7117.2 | 7.23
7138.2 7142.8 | 6.36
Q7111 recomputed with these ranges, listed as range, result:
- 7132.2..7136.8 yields 7.42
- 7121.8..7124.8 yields 6.61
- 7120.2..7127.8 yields 6.22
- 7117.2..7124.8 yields 6.99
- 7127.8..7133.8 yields 7.21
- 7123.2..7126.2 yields 6.11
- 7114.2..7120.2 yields 7.11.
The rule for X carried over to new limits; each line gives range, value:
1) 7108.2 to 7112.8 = 6.65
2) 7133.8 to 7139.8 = 5.484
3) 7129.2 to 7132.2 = 7.275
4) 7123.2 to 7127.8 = 5.149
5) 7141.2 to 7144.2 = 6.265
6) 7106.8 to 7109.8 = 6.433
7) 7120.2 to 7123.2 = 6.673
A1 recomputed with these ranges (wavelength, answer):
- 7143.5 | 6.881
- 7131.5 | 7.324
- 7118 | 6.936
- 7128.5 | 7.522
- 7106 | 6.733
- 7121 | 6.986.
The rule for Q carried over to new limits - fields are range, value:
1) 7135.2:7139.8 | 6.59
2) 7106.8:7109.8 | 6.65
